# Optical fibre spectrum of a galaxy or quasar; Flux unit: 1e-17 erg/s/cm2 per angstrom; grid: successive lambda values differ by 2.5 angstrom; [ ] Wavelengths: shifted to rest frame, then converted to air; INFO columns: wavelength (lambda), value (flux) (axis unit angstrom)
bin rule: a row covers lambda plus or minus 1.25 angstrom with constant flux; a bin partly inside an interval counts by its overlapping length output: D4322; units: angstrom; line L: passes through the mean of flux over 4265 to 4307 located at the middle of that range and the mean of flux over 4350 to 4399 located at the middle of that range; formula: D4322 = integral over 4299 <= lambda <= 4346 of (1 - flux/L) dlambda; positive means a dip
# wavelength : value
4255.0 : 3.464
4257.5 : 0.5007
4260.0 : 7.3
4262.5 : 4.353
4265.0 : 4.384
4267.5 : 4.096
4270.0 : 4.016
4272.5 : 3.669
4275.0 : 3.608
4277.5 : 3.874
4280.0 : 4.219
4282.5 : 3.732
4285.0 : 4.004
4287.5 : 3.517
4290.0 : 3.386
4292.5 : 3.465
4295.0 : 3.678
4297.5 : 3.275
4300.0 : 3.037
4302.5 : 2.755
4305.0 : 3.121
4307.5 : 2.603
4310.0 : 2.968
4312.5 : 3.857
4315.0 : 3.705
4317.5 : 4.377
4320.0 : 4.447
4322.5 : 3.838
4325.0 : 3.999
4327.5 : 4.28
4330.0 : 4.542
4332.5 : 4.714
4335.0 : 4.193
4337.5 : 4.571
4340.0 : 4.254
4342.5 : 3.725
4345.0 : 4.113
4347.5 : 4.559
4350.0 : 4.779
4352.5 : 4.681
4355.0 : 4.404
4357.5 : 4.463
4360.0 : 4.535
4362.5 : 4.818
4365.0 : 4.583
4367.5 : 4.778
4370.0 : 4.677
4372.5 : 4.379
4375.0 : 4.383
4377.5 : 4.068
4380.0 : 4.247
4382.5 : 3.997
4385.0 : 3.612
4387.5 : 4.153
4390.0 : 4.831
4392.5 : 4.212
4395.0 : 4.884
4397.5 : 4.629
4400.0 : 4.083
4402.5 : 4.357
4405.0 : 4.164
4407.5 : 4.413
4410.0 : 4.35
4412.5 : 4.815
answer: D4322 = 1.3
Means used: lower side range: 3.6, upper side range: 4.45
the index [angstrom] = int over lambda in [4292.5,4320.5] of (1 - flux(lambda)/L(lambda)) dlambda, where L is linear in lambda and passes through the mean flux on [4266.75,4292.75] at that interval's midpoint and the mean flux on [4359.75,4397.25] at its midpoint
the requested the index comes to 3.87 angstrom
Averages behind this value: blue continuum 3.79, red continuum 4.41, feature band 3.41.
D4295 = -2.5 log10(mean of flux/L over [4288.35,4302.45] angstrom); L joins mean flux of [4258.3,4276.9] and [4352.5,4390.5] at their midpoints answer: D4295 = 0.300 mag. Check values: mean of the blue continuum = 4.37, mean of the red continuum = 4.4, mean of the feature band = 3.32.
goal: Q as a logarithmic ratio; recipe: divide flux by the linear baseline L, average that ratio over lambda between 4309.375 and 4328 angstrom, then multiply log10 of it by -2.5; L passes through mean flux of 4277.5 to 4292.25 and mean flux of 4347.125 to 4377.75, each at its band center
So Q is 0.043 mag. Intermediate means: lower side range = 3.76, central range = 3.95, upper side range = 4.56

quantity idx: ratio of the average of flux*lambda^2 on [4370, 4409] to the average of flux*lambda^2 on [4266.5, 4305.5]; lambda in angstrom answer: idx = 1.3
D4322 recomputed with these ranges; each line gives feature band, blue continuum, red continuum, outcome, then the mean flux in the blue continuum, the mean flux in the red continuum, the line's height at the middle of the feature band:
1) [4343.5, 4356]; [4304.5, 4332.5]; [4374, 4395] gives -1.4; 3.85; 4.23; 4.03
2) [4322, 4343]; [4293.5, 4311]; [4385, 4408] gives -4.7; 3.07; 4.37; 3.49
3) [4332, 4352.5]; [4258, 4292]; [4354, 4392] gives -0.4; 4.07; 4.39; 4.29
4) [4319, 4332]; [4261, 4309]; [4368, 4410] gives -1.1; 3.64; 4.33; 3.91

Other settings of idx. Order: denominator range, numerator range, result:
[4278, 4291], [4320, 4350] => 1.16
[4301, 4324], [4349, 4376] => 1.33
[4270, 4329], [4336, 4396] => 1.25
